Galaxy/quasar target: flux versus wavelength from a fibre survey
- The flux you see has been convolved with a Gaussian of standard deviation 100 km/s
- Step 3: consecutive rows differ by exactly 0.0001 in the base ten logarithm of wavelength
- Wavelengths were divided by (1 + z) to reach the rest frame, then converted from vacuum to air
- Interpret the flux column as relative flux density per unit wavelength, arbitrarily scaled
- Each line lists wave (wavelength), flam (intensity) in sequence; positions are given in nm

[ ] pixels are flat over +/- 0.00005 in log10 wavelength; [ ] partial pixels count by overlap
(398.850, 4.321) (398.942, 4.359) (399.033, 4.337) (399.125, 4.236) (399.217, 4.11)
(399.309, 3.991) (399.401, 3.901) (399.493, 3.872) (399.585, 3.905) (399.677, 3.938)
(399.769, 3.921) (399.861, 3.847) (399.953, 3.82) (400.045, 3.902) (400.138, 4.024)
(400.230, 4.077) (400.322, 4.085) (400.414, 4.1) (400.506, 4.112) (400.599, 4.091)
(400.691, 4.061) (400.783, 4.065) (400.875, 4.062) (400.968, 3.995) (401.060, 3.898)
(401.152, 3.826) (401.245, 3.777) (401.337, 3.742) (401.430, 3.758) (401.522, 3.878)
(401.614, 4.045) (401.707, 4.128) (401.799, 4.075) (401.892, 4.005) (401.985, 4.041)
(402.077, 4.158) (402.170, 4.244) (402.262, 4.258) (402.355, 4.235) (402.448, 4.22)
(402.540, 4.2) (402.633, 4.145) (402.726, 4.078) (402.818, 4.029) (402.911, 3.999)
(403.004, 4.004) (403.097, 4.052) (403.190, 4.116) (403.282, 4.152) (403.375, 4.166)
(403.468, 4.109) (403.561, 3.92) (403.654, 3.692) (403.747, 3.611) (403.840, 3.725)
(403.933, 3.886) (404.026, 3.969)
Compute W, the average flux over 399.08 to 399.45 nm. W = 4.06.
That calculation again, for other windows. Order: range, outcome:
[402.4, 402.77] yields 4.16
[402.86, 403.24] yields 4.04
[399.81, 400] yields 3.84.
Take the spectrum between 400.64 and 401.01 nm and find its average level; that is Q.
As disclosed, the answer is 4.05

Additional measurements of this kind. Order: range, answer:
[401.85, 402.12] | 4.07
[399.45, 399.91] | 3.9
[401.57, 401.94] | 4.05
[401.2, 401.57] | 3.8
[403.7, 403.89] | 3.67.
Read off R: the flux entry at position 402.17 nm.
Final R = 4.244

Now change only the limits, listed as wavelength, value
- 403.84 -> 3.725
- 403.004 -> 4.004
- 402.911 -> 3.999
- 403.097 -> 4.052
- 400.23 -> 4.077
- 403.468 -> 4.109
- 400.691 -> 4.061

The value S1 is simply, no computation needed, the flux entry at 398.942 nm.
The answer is 4.359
